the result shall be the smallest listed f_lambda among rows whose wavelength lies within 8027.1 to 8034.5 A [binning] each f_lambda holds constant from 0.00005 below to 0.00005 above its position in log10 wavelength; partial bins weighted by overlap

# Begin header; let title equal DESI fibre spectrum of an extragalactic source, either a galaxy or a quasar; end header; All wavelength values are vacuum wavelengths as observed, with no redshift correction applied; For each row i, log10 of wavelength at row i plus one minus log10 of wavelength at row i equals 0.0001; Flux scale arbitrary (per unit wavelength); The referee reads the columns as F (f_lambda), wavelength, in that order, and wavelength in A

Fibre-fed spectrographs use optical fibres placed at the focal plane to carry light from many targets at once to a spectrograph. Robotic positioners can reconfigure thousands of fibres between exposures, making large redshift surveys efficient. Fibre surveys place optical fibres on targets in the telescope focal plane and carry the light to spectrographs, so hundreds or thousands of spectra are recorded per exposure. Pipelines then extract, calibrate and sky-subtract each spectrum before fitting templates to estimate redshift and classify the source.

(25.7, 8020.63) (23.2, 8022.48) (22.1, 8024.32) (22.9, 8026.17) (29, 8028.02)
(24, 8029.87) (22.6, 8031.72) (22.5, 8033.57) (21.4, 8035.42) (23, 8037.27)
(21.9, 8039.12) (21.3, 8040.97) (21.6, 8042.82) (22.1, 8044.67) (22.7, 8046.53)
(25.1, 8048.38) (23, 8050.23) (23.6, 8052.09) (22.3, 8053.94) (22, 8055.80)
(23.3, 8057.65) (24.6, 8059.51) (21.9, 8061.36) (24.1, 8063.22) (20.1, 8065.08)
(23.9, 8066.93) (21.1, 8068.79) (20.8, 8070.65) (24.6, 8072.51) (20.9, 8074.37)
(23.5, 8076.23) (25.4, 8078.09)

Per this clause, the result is 22.5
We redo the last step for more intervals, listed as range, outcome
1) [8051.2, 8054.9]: 22.3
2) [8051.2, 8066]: 20.1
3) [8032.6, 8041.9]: 21.3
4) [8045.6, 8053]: 22.7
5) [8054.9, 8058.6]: 22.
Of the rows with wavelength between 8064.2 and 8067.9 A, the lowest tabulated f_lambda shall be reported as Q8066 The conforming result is 20.1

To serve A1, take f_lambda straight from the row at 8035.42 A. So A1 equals 21.4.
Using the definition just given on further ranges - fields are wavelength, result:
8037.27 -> 23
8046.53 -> 22.7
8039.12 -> 21.9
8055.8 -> 22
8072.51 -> 24.6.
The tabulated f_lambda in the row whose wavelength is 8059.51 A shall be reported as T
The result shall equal 24.6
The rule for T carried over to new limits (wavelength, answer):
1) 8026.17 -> 22.9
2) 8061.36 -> 21.9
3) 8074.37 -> 20.9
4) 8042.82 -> 21.6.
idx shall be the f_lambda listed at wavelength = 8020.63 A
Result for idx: 25.7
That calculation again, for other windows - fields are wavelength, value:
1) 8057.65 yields 23.3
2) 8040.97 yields 21.3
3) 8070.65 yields 20.8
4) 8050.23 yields 23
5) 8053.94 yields 22.3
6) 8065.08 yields 20.1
